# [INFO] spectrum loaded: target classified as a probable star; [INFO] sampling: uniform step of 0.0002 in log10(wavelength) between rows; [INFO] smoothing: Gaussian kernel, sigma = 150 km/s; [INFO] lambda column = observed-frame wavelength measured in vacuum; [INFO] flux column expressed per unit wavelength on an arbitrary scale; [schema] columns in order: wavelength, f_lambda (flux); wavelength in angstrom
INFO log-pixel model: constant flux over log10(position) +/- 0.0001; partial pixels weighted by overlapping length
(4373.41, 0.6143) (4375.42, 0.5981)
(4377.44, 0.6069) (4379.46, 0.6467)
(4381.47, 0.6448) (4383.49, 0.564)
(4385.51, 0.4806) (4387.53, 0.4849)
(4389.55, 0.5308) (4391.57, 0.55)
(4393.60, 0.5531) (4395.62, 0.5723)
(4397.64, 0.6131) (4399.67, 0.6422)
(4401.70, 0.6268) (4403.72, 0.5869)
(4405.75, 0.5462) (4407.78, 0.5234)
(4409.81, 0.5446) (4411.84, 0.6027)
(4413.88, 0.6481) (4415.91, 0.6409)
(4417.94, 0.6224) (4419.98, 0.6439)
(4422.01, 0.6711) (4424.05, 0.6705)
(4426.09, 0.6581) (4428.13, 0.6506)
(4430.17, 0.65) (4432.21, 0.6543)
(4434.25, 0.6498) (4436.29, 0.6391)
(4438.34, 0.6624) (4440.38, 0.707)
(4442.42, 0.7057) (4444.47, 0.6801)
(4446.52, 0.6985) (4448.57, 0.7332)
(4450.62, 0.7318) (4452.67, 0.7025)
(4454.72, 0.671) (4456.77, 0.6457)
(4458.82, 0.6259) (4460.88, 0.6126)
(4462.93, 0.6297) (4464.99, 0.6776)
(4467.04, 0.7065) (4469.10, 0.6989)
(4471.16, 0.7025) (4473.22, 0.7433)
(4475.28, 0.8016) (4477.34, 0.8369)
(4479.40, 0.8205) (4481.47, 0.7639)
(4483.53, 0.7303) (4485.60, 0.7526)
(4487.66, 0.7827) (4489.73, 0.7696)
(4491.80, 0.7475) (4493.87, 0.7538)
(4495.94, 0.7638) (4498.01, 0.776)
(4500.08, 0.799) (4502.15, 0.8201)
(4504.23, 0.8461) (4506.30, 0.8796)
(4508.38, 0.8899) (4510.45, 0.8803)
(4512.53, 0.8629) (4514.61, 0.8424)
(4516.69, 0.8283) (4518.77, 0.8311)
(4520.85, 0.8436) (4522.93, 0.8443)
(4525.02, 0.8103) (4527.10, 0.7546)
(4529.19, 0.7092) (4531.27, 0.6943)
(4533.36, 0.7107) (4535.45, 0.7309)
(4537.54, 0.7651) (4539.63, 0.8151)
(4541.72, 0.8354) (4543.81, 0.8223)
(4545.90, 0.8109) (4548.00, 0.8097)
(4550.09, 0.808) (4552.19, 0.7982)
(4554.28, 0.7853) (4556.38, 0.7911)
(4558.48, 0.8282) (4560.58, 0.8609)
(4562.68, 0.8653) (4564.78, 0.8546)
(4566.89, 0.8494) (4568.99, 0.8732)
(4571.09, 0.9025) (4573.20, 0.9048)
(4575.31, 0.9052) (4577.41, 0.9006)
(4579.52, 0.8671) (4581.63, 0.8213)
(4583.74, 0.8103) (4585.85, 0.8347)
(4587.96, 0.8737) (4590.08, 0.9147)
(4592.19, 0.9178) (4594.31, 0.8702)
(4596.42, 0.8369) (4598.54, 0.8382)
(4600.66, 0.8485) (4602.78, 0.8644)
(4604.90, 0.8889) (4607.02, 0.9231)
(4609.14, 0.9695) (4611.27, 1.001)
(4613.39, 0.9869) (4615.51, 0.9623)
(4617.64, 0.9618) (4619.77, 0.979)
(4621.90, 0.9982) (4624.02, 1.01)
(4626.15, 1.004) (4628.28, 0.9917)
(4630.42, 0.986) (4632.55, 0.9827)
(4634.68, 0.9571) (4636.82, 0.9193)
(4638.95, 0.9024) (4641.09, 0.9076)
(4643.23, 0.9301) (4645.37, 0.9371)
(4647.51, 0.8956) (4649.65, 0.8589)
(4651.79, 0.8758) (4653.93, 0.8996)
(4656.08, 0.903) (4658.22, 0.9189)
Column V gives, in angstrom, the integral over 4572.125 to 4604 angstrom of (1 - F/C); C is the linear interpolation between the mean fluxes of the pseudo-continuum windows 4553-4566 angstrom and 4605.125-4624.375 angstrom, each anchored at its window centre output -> 1.3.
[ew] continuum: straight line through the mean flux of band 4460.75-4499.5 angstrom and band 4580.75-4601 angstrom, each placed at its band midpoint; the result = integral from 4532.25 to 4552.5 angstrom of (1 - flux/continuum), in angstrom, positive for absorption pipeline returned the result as 0.4 angstrom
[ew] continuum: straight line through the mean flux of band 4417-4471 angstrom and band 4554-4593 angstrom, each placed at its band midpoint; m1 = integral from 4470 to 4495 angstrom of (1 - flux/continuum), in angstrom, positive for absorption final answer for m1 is -1.37 angstrom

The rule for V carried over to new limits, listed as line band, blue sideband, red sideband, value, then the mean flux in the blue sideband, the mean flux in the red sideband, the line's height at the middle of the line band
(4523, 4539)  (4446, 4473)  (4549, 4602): 0.8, 0.681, 0.855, 0.788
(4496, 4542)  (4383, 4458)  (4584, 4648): -1.7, 0.627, 0.929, 0.779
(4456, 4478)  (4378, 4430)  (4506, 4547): 0.3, 0.598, 0.807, 0.705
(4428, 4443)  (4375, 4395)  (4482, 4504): -0.1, 0.565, 0.772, 0.662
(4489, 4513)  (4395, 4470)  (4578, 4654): -2.1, 0.648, 0.918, 0.748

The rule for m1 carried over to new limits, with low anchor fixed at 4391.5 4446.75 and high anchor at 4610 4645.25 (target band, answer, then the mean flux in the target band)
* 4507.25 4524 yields -1.44 angstrom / 0.853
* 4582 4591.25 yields 0.45 angstrom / 0.857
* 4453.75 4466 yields 0.91 angstrom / 0.644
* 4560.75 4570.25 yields 0.05 angstrom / 0.862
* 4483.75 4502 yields -0.49 angstrom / 0.769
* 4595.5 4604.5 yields 0.70 angstrom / 0.85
